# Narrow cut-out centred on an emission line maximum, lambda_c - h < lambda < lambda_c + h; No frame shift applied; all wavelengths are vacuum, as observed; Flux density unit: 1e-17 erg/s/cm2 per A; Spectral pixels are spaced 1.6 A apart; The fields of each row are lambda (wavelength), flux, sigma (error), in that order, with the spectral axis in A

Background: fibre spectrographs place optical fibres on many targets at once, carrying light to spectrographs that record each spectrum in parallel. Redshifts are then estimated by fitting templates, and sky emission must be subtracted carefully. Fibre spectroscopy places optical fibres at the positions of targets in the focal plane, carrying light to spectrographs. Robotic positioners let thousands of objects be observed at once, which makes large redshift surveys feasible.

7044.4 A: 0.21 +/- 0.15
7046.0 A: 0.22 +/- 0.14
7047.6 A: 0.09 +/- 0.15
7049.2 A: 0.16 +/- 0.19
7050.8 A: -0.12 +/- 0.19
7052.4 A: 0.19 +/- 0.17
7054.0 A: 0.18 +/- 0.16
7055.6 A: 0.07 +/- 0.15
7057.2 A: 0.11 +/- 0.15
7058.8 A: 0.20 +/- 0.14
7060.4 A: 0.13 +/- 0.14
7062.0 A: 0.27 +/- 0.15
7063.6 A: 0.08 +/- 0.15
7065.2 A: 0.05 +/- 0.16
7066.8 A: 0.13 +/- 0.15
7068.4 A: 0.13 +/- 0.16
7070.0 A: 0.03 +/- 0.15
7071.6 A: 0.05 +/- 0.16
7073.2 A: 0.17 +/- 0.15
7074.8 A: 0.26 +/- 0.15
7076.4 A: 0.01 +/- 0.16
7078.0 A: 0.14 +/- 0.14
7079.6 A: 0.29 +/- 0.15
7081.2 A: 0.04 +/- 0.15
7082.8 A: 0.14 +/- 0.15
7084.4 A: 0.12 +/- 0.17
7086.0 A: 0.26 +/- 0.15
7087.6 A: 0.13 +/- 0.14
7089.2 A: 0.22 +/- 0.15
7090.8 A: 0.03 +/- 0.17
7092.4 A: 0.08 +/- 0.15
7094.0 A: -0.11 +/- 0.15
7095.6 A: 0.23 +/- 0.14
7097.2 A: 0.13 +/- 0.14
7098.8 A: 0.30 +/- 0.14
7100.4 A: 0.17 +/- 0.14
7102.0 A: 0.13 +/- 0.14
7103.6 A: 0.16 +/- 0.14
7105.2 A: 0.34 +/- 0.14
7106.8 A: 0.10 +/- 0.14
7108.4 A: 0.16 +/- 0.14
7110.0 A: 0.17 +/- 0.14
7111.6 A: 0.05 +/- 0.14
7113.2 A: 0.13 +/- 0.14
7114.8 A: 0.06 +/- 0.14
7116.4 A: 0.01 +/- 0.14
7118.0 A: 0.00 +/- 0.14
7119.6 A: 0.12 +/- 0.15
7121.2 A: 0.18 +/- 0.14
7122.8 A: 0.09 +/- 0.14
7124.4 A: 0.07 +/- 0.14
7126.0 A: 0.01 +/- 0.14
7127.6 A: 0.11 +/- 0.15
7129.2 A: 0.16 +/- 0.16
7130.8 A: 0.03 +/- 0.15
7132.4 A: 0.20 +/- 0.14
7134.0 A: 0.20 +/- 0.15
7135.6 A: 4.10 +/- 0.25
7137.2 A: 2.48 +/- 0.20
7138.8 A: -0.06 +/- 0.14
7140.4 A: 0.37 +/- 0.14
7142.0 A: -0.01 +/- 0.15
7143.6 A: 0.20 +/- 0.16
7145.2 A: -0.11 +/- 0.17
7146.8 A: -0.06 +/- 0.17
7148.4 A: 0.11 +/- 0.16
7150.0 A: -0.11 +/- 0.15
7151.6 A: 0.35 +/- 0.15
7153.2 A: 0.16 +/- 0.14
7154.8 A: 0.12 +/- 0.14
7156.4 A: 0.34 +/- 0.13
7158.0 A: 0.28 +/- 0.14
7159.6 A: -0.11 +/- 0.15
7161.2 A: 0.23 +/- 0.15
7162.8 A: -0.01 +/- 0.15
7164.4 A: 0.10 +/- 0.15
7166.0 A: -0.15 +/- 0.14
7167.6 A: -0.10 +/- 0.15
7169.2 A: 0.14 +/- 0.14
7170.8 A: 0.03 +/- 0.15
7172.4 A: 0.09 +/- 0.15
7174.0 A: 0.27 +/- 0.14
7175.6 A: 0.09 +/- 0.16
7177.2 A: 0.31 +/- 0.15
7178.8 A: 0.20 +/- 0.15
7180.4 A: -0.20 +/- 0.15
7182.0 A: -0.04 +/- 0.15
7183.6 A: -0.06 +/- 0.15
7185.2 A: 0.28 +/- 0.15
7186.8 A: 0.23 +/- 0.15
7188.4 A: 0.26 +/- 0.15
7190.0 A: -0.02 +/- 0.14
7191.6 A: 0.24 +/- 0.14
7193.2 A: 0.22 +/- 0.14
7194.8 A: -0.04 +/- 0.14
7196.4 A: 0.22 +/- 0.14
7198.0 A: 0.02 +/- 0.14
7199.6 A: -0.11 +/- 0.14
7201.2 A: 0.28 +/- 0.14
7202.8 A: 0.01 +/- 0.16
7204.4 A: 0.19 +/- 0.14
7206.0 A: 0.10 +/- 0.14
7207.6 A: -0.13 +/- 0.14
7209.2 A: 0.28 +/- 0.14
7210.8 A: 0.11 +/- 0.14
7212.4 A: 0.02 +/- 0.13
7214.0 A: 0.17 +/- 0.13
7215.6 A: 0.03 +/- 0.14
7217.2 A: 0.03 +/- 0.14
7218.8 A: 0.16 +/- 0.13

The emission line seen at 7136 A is H-alpha 6563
